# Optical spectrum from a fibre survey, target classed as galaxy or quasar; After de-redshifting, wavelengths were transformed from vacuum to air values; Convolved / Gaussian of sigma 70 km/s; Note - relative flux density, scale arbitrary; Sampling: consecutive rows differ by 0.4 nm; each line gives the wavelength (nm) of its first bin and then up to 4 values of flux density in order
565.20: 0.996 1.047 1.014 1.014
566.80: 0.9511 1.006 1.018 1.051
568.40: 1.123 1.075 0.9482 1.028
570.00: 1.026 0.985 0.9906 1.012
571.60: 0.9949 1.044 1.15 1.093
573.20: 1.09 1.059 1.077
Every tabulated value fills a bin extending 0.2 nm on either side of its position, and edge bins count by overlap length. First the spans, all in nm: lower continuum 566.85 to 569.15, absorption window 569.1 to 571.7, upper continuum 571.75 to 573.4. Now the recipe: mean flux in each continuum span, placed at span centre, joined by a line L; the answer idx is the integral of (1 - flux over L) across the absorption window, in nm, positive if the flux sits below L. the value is 0.16 nm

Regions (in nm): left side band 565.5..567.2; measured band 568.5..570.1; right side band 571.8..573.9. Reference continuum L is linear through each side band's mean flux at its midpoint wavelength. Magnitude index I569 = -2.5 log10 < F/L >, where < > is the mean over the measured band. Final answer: 0.017 mag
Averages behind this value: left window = 1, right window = 1.09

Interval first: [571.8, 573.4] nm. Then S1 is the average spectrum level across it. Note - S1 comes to 1.09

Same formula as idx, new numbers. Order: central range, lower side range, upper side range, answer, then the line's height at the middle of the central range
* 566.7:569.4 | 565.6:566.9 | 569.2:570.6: -0.06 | 1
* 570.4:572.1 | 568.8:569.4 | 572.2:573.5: 0.08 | 1.06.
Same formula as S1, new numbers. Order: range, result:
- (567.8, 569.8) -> 1.05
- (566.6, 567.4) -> 0.979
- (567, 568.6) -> 1.05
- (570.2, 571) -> 0.988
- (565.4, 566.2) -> 1.03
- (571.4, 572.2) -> 1.02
